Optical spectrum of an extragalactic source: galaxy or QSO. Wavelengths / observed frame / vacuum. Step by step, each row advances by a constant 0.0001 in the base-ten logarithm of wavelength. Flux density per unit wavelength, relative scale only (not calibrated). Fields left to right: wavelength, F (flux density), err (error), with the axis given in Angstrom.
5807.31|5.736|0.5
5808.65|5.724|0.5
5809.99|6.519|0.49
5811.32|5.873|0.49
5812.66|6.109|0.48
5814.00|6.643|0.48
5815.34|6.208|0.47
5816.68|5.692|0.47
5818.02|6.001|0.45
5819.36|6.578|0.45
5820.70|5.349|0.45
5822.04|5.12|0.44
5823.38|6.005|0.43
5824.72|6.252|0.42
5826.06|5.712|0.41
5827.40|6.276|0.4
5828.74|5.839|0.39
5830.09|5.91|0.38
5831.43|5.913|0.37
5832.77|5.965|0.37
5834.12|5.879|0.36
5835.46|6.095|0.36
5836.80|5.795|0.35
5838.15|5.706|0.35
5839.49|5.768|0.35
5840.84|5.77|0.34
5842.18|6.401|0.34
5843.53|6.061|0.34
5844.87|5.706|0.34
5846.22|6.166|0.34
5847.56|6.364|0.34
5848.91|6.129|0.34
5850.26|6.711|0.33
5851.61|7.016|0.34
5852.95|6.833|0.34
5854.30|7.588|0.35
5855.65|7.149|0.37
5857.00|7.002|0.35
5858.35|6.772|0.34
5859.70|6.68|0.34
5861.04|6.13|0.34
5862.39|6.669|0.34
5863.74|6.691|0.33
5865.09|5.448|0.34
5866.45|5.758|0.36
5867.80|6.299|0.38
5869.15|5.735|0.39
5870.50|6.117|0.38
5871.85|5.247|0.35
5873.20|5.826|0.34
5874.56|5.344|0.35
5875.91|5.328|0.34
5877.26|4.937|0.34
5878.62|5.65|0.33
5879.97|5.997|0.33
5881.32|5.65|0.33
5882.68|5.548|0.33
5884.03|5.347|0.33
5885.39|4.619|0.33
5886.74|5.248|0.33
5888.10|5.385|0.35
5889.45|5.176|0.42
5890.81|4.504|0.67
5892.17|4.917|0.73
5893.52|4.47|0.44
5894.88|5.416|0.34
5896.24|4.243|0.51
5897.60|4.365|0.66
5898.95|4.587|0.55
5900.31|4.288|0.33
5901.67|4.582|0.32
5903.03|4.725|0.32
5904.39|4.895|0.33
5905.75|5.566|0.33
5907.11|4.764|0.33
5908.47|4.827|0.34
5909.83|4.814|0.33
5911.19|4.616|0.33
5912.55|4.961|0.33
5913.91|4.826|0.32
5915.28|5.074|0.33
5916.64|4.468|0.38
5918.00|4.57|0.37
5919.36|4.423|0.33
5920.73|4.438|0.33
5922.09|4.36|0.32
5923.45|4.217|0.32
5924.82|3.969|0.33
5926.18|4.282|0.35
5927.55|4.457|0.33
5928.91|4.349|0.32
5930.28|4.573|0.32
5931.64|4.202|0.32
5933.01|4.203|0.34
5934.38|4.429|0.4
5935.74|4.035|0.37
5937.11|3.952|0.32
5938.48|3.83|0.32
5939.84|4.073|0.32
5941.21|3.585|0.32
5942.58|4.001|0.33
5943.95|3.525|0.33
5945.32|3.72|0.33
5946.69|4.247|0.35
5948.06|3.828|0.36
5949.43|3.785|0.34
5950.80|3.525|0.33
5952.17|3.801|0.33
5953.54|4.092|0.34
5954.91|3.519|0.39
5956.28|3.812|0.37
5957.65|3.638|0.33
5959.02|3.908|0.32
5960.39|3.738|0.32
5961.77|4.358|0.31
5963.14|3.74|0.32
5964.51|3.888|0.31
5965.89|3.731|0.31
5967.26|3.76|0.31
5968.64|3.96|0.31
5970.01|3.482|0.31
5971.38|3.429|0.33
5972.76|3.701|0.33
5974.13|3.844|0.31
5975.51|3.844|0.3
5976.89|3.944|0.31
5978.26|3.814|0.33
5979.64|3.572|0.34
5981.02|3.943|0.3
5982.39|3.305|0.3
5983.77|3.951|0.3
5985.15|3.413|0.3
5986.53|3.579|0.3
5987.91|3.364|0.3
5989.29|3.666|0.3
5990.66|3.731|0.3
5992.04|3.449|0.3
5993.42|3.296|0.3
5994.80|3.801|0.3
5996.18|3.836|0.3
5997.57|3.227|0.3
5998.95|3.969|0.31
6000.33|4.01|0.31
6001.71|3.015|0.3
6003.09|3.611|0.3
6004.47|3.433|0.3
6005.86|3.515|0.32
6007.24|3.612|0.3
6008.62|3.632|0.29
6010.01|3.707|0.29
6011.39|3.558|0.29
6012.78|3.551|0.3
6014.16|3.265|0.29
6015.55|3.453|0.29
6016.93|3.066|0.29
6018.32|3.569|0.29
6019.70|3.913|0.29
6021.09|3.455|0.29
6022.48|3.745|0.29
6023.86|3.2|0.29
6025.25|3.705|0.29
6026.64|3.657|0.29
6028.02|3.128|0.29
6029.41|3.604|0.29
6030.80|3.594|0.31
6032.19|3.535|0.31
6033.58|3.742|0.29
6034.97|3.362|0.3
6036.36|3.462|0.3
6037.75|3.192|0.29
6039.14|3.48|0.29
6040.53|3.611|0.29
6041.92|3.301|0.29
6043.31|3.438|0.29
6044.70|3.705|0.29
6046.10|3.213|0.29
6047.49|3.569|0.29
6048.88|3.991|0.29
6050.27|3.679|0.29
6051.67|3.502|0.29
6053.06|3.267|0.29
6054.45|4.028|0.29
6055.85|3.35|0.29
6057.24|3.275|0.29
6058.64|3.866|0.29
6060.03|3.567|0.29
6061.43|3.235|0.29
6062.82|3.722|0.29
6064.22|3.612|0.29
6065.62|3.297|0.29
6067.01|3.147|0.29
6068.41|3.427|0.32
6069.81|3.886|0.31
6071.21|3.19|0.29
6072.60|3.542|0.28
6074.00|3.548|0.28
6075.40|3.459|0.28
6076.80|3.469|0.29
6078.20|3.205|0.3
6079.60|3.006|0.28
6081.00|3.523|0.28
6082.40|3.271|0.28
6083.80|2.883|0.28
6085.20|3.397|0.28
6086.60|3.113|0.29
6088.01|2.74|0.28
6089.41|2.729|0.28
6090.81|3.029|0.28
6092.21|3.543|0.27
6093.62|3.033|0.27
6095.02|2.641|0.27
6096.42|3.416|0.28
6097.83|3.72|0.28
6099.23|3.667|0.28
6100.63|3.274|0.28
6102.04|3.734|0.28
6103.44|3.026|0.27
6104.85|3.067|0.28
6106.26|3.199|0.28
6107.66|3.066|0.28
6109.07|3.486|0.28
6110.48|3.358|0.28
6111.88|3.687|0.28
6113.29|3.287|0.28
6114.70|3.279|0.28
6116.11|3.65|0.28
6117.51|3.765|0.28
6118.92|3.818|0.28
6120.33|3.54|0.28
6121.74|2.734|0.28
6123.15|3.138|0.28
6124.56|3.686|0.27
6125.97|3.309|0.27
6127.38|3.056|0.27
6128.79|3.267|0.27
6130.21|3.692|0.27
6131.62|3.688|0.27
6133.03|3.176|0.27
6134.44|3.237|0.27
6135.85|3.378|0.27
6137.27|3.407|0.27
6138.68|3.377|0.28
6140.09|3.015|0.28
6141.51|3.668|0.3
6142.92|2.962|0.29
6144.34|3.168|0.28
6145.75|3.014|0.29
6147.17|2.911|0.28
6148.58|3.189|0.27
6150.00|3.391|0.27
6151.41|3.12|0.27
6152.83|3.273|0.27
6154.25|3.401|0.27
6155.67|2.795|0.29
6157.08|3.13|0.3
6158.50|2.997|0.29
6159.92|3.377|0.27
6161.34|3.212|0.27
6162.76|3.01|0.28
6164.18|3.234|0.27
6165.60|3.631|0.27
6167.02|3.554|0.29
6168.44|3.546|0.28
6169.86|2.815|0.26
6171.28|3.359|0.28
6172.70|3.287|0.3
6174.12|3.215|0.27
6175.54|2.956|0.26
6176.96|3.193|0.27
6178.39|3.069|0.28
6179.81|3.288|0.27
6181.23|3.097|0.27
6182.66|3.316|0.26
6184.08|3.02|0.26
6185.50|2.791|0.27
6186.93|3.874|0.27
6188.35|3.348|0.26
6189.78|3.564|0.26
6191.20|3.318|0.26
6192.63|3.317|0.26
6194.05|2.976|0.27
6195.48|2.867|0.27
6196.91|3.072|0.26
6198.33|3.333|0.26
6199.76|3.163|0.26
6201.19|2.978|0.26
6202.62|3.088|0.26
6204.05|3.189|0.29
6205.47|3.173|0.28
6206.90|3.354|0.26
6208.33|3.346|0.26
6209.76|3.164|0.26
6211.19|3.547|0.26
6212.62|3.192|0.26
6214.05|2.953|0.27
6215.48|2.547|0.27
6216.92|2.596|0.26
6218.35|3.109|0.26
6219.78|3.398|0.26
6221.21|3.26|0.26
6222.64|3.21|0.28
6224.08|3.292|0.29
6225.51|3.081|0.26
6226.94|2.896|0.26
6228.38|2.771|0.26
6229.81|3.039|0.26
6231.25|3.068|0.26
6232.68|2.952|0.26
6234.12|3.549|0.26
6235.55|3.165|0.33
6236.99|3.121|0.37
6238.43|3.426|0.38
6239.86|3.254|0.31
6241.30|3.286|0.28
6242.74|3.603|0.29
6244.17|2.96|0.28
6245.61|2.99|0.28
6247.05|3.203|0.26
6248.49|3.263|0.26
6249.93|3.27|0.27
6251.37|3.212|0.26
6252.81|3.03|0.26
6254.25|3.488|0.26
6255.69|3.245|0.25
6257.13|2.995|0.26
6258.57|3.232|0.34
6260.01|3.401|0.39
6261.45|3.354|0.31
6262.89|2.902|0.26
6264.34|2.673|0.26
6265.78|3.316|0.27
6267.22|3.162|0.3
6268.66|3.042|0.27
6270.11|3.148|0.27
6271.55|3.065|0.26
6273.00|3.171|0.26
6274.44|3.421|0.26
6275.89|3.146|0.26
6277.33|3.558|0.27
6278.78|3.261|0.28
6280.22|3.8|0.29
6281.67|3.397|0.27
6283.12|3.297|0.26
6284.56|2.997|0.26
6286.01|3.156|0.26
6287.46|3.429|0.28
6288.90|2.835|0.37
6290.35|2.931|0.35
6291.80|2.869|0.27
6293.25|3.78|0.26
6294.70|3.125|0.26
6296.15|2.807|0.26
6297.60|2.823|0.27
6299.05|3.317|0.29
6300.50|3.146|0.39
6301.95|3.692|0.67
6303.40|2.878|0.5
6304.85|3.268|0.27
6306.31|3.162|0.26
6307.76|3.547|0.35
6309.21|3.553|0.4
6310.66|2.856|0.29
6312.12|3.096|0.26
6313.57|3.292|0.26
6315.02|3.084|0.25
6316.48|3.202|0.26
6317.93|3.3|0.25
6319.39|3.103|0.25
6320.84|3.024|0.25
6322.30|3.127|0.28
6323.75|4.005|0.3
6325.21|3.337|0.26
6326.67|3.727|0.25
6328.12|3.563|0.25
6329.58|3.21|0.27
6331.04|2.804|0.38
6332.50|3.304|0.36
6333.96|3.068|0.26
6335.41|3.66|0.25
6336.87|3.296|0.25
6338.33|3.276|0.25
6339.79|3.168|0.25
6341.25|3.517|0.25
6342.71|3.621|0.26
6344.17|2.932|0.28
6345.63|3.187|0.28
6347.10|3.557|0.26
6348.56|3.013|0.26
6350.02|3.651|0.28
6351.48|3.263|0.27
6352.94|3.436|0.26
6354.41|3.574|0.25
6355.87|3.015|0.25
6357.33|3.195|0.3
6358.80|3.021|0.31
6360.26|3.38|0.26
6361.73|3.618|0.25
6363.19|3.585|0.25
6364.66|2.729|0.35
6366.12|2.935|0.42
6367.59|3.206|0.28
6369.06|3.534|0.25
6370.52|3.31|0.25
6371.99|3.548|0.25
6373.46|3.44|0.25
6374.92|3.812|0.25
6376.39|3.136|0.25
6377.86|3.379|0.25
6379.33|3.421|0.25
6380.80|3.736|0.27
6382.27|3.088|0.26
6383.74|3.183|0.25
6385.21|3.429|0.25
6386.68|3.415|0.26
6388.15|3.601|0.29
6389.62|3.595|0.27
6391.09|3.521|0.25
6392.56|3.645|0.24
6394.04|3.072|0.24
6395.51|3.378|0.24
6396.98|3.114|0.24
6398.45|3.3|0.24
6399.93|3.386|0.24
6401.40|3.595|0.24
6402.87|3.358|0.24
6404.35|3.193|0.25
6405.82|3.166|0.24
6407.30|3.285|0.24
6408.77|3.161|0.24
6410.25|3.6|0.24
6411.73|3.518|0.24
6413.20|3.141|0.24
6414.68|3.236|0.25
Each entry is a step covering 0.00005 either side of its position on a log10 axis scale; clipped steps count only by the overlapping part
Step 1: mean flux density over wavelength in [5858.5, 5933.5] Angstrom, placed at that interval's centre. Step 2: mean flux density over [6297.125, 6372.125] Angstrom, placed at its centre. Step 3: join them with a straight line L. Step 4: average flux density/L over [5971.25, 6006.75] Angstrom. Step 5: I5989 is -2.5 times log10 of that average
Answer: 0.28 mag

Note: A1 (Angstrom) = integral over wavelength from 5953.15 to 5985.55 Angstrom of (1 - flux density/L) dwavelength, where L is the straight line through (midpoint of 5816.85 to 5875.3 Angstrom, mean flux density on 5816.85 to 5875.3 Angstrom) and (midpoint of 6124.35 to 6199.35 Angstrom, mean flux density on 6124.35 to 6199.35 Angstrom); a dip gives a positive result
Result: 8.0 Angstrom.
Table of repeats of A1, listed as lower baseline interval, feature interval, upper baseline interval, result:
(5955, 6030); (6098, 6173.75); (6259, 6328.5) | 3.0 Angstrom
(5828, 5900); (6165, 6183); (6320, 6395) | 4.3 Angstrom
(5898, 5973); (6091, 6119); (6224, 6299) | 2.2 Angstrom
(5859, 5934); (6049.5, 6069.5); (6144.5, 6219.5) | 2.4 Angstrom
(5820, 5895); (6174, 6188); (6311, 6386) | 3.4 Angstrom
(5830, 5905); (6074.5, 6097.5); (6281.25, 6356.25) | 6.9 Angstrom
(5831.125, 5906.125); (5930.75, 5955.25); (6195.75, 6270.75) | 6.0 Angstrom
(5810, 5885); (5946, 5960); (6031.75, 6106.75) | 2.8 Angstrom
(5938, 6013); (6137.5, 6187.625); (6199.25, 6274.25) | 1.5 Angstrom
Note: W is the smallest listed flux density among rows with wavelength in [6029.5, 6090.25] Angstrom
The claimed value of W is 2.729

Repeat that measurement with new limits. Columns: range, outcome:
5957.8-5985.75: 3.305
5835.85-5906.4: 4.243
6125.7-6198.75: 2.791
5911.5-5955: 3.519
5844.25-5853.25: 5.706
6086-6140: 2.641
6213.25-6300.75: 2.547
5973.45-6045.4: 3.015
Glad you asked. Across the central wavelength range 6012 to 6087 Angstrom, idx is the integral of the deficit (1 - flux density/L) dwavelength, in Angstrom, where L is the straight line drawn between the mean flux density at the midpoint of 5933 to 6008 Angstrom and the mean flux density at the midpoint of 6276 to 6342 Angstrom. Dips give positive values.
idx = 3.4 Angstrom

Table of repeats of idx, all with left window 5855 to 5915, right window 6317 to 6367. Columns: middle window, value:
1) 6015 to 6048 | 8.60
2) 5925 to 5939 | 2.56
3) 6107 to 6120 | 2.54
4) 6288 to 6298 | 1.38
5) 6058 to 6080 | 5.29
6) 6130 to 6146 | 3.48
